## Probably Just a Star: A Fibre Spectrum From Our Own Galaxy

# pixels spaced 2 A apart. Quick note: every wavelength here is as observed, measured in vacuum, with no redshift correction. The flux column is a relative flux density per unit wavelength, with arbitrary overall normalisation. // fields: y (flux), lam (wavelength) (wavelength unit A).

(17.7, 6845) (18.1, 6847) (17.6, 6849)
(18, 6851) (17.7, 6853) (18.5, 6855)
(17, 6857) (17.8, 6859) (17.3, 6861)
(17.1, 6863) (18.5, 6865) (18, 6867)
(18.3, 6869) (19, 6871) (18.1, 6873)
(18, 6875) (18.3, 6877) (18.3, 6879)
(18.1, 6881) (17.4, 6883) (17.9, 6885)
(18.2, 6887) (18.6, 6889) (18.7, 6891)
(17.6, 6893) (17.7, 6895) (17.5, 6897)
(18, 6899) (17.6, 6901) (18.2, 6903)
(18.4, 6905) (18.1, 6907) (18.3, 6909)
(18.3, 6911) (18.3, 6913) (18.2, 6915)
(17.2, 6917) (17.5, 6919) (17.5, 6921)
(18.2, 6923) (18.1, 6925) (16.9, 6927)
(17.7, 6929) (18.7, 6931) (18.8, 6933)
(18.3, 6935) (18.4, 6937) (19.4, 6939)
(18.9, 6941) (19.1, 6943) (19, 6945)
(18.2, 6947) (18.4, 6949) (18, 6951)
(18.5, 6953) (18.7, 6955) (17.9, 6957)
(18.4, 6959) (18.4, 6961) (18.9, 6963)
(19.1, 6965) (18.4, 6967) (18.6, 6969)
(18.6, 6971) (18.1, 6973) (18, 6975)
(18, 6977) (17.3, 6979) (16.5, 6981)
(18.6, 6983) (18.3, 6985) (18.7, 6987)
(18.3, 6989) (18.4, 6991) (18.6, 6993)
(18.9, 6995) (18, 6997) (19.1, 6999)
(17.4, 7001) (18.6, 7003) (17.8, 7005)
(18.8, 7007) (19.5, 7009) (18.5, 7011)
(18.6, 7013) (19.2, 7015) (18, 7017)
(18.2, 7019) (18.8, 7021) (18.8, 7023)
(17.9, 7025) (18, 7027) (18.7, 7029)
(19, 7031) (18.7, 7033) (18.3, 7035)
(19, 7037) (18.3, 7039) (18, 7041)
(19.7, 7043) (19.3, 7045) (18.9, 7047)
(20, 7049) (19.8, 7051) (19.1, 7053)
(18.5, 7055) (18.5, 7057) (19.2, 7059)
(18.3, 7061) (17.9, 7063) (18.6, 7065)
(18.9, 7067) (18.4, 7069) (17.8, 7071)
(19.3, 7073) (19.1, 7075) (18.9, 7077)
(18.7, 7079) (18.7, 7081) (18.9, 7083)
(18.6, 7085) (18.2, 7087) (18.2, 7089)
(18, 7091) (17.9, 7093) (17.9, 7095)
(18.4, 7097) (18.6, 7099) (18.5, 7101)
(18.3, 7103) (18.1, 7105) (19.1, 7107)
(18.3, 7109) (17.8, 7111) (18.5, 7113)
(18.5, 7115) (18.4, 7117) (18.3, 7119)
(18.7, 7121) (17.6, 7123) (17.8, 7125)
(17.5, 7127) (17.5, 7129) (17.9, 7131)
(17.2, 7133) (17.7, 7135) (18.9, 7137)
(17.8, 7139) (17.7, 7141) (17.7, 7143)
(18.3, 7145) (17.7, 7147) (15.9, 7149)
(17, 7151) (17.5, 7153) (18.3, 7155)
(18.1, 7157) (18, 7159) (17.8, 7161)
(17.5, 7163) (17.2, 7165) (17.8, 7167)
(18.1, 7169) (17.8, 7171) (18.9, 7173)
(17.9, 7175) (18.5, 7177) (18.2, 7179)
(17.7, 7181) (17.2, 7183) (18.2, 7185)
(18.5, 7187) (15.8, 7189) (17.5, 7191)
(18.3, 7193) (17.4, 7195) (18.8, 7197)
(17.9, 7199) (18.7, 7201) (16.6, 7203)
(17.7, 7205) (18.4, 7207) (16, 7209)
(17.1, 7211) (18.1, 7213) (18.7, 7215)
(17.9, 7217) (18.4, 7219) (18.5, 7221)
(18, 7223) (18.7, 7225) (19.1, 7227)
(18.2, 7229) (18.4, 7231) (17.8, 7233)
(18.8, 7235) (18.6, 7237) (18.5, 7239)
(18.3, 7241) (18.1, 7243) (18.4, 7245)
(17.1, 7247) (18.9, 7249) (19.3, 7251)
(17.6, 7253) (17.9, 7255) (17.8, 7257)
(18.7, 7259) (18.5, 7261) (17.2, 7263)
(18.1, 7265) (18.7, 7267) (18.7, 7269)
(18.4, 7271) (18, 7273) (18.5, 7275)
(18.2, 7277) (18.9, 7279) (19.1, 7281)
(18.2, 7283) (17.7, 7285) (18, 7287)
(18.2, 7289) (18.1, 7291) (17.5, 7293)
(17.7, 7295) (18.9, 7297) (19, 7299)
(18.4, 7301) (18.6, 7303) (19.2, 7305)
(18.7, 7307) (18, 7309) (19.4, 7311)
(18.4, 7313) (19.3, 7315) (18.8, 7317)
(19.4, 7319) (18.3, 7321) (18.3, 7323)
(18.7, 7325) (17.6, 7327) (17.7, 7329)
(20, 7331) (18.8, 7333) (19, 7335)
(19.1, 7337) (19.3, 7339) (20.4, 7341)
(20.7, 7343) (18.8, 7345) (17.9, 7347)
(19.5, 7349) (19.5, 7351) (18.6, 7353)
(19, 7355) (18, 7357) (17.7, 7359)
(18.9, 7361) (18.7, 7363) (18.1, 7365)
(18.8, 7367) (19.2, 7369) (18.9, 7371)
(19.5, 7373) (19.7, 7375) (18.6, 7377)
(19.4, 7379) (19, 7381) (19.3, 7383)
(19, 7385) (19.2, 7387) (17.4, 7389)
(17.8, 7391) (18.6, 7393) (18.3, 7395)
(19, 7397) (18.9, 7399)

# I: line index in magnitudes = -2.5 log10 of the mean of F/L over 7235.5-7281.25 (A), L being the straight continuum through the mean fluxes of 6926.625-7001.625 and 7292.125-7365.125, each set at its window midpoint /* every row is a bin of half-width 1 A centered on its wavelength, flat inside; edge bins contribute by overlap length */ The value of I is 0.02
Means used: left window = 18.4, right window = 18.8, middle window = 18.3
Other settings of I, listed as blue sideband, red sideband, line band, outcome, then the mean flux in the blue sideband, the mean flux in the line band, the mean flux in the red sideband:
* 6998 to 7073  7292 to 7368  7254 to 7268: 0.04 mag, 18.7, 18.1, 18.8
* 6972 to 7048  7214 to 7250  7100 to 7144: 0.02 mag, 18.4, 18.1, 18.4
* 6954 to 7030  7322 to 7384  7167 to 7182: 0.03 mag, 18.4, 18.1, 18.9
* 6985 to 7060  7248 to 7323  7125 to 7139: 0.05 mag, 18.7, 17.8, 18.4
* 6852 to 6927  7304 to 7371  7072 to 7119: -0.01 mag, 18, 18.5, 18.8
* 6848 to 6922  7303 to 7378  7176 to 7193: 0.05 mag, 18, 17.7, 18.9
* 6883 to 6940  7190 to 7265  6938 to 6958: -0.03 mag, 18.1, 18.6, 18.1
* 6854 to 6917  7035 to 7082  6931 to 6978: -0.01 mag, 18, 18.5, 18.8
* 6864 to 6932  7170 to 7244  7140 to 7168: 0.03 mag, 18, 17.6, 18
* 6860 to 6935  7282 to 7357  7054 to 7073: -0.01 mag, 18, 18.5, 18.7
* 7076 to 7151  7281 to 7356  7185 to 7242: 0.02 mag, 18.1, 18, 18.7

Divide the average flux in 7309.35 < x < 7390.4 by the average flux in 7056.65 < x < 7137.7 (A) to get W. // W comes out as 1.0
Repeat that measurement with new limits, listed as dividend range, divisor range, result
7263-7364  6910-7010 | 1.02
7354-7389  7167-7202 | 1.05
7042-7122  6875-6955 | 1.02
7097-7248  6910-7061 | 0.97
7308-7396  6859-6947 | 1.04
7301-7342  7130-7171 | 1.06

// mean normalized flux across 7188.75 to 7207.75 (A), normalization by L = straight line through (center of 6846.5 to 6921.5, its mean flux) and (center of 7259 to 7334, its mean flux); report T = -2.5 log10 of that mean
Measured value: 0.03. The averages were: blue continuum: 18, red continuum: 18.5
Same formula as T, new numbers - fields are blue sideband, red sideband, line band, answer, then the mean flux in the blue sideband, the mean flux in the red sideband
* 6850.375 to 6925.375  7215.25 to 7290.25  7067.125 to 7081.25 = -0.03 mag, 18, 18.3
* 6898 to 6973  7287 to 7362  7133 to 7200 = 0.05 mag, 18.3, 18.7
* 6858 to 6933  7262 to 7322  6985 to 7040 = -0.02 mag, 18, 18.5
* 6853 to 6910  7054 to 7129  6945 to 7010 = -0.01 mag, 18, 18.4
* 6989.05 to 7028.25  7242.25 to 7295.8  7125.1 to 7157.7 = 0.04 mag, 18.5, 18.2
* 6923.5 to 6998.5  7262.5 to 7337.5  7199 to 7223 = 0.04 mag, 18.4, 18.5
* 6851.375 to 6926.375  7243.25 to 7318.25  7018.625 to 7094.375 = -0.03 mag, 18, 18.4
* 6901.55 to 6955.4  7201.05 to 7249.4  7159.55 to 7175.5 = 0.02 mag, 18.3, 18.1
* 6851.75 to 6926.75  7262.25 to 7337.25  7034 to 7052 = -0.05 mag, 18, 18.5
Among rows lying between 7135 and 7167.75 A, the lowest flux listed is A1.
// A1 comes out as 15.9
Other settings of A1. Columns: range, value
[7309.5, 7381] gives 17.6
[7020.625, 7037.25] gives 17.9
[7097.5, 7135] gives 17.2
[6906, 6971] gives 16.9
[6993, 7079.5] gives 17.4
